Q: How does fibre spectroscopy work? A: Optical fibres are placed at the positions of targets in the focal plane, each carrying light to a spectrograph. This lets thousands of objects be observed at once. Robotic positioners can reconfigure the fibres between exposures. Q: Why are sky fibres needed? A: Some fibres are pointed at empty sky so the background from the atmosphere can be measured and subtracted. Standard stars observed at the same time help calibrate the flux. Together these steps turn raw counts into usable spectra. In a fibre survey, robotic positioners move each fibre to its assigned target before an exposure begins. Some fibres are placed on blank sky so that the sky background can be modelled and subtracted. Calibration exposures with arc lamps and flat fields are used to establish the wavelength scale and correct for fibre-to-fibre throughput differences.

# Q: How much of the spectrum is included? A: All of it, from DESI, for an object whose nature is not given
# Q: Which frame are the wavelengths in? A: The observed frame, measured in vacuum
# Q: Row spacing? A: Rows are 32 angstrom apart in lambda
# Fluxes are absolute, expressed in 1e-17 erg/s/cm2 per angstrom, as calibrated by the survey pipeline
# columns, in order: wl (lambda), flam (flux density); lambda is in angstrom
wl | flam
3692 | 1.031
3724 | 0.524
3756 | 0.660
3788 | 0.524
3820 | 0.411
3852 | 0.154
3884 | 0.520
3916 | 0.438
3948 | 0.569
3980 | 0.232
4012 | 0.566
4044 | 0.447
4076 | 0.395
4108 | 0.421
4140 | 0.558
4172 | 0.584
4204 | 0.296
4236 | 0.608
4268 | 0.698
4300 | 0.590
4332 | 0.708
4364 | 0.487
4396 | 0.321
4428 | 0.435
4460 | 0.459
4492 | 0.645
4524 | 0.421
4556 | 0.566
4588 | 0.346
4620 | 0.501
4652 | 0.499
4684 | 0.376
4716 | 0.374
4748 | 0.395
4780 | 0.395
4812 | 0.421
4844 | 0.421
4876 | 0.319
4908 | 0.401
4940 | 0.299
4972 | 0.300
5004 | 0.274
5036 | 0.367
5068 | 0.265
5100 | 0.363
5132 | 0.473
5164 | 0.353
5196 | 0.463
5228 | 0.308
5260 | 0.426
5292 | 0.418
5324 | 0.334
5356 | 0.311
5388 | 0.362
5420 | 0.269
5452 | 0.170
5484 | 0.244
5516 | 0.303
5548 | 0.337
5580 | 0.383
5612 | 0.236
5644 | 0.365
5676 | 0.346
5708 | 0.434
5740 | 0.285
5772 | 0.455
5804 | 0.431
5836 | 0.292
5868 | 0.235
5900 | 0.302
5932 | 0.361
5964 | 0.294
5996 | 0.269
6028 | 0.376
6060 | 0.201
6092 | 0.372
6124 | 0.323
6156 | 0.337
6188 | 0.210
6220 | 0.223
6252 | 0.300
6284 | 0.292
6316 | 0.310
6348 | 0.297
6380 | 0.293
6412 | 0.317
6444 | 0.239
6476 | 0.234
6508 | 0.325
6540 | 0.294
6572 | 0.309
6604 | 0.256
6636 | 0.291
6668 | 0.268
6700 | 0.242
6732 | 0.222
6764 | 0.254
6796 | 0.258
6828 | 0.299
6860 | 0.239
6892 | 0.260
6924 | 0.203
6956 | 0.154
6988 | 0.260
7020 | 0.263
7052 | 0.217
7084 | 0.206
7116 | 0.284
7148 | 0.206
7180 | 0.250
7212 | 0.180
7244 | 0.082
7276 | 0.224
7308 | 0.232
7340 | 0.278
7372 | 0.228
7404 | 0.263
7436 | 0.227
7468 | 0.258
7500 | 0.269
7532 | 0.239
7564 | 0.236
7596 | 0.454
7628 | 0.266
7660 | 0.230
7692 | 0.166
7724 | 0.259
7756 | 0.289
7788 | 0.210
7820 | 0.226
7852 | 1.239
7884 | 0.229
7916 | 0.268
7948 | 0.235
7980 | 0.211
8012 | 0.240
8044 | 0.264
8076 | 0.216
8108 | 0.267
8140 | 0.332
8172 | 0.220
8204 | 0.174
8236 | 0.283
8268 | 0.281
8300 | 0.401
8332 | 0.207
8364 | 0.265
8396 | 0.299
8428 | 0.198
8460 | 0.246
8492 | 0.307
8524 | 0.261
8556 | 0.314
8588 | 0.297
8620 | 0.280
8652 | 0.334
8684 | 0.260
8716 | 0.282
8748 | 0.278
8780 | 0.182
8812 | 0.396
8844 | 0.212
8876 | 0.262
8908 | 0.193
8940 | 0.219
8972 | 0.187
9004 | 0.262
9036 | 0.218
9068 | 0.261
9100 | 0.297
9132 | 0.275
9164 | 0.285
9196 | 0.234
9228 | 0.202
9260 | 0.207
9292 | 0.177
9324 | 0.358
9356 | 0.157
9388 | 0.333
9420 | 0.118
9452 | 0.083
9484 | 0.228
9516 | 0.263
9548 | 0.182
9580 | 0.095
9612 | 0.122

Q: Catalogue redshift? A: 1.106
